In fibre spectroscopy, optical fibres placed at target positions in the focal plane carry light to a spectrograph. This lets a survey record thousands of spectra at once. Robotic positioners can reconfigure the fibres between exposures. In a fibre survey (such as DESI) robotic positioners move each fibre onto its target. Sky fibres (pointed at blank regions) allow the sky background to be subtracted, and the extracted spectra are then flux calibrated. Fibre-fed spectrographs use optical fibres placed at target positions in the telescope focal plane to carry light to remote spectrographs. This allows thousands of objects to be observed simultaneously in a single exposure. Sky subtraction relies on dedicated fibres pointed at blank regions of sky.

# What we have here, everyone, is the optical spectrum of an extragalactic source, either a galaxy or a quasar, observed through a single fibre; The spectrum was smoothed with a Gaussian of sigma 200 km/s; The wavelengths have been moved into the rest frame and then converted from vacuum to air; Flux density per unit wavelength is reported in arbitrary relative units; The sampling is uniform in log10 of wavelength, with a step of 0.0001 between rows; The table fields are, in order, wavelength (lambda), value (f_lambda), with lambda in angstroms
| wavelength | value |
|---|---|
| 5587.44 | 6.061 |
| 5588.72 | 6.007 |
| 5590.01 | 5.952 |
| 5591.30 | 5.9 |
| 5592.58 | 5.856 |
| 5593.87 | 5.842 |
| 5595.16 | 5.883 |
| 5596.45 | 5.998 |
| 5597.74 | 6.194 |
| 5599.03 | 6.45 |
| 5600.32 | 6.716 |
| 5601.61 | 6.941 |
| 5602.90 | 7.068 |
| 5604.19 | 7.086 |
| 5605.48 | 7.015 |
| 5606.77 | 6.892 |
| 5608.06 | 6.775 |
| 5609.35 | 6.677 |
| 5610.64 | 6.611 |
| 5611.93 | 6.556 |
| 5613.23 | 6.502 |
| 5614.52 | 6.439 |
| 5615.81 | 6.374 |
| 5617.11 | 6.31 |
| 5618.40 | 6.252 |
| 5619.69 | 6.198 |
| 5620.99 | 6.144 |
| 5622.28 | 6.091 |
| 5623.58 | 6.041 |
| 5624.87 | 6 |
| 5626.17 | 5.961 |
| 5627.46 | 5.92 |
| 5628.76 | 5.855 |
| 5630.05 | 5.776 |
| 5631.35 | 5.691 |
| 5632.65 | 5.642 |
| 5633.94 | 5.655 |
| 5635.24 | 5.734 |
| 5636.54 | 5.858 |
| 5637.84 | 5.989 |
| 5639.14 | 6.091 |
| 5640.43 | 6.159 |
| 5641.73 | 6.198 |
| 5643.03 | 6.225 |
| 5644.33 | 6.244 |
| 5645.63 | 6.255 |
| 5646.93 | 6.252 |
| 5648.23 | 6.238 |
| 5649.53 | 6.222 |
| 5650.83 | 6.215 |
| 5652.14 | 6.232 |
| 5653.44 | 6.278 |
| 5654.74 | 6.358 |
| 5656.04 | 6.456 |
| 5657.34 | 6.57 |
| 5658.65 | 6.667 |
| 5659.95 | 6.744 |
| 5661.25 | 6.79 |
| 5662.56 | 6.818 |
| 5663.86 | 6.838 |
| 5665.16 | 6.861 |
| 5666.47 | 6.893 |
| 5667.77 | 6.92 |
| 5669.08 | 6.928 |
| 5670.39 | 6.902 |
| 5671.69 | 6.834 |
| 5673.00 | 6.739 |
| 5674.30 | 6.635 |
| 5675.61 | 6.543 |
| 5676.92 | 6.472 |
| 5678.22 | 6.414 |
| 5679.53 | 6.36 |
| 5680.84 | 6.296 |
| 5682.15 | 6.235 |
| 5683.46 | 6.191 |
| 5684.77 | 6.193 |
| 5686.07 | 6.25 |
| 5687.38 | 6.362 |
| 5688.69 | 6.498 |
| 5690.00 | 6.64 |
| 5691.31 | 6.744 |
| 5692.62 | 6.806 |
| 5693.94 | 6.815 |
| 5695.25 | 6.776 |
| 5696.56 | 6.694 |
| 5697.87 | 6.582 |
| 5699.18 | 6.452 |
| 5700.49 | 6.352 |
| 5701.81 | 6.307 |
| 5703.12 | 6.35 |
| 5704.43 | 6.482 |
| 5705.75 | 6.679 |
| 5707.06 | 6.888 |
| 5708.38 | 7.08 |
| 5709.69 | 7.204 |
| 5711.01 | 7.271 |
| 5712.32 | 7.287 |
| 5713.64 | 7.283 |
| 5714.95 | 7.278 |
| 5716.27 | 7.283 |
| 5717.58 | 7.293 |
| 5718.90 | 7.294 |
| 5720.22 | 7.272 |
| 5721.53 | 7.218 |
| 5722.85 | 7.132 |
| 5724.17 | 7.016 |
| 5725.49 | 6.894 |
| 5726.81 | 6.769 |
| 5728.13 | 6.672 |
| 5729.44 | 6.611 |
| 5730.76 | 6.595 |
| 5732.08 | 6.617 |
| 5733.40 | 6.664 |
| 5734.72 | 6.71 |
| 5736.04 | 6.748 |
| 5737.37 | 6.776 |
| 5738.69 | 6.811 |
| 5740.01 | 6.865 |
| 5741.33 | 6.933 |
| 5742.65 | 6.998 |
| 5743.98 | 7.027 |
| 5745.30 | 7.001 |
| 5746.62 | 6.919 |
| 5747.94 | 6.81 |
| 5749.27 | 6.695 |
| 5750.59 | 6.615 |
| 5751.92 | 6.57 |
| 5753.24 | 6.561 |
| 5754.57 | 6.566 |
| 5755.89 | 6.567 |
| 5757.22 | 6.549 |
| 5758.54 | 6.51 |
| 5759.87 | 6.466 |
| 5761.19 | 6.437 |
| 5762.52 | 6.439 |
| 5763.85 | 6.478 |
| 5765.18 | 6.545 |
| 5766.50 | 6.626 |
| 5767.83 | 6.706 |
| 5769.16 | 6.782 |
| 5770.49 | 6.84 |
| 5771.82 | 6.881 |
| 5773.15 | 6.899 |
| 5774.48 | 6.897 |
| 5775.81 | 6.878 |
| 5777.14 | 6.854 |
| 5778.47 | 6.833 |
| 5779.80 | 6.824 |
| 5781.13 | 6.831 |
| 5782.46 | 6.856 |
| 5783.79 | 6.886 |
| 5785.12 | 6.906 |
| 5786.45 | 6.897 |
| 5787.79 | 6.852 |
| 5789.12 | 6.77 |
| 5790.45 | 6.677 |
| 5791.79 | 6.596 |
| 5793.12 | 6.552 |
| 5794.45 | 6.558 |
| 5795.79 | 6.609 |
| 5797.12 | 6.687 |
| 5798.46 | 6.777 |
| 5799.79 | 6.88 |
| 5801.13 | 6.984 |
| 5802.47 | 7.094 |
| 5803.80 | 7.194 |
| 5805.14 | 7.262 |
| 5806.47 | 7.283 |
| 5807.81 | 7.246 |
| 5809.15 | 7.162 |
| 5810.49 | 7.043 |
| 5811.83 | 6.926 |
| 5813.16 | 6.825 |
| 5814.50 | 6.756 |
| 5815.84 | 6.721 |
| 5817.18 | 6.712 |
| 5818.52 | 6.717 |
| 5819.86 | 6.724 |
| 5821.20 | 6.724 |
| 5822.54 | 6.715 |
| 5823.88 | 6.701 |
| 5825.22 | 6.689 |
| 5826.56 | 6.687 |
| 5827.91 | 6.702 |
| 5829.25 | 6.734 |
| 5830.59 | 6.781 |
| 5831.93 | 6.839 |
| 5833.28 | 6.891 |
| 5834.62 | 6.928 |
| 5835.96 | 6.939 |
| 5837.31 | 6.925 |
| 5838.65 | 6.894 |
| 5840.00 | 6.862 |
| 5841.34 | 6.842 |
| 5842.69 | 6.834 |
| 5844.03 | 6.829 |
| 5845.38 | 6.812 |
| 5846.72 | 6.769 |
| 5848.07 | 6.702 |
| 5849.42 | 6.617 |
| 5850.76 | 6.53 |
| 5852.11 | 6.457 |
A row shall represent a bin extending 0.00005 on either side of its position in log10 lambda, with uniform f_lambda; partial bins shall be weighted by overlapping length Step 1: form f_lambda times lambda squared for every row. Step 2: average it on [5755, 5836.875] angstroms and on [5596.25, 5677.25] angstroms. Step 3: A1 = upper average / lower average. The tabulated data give 1.12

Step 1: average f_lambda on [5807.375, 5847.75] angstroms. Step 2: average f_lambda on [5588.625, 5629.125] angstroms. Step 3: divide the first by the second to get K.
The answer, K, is 1.1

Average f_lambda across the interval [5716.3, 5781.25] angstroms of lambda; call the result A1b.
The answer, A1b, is 6.79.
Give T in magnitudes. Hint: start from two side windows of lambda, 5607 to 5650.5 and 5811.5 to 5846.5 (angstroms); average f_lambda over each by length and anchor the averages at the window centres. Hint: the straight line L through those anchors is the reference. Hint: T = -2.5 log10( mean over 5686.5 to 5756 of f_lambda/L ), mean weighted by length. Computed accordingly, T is -0.06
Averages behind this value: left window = 6.16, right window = 6.8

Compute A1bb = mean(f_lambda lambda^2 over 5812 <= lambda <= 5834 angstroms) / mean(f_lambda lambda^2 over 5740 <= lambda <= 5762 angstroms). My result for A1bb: 1.03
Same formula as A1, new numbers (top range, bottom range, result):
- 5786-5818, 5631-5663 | 1.17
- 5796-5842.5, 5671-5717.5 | 1.08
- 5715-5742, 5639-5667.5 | 1.10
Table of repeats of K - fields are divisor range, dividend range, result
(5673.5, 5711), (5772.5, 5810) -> 1.05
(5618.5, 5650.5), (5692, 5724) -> 1.15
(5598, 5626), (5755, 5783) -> 1.03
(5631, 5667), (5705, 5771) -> 1.09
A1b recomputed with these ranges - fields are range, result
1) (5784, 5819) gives 6.87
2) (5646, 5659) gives 6.34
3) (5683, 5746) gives 6.81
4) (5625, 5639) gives 5.82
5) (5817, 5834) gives 6.74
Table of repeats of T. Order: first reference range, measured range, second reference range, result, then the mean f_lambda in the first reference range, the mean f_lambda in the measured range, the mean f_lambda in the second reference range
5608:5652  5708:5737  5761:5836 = -0.08 mag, 6.14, 7.01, 6.81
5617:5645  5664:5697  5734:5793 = -0.06 mag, 6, 6.6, 6.75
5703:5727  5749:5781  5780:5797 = 0.03 mag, 7.07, 6.67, 6.75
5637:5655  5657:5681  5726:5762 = -0.06 mag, 6.2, 6.7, 6.71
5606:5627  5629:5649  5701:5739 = 0.08 mag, 6.37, 6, 6.91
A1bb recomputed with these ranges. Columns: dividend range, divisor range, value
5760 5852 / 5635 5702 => 1.10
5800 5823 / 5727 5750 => 1.05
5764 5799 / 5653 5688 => 1.07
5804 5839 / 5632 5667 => 1.16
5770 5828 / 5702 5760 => 1.02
